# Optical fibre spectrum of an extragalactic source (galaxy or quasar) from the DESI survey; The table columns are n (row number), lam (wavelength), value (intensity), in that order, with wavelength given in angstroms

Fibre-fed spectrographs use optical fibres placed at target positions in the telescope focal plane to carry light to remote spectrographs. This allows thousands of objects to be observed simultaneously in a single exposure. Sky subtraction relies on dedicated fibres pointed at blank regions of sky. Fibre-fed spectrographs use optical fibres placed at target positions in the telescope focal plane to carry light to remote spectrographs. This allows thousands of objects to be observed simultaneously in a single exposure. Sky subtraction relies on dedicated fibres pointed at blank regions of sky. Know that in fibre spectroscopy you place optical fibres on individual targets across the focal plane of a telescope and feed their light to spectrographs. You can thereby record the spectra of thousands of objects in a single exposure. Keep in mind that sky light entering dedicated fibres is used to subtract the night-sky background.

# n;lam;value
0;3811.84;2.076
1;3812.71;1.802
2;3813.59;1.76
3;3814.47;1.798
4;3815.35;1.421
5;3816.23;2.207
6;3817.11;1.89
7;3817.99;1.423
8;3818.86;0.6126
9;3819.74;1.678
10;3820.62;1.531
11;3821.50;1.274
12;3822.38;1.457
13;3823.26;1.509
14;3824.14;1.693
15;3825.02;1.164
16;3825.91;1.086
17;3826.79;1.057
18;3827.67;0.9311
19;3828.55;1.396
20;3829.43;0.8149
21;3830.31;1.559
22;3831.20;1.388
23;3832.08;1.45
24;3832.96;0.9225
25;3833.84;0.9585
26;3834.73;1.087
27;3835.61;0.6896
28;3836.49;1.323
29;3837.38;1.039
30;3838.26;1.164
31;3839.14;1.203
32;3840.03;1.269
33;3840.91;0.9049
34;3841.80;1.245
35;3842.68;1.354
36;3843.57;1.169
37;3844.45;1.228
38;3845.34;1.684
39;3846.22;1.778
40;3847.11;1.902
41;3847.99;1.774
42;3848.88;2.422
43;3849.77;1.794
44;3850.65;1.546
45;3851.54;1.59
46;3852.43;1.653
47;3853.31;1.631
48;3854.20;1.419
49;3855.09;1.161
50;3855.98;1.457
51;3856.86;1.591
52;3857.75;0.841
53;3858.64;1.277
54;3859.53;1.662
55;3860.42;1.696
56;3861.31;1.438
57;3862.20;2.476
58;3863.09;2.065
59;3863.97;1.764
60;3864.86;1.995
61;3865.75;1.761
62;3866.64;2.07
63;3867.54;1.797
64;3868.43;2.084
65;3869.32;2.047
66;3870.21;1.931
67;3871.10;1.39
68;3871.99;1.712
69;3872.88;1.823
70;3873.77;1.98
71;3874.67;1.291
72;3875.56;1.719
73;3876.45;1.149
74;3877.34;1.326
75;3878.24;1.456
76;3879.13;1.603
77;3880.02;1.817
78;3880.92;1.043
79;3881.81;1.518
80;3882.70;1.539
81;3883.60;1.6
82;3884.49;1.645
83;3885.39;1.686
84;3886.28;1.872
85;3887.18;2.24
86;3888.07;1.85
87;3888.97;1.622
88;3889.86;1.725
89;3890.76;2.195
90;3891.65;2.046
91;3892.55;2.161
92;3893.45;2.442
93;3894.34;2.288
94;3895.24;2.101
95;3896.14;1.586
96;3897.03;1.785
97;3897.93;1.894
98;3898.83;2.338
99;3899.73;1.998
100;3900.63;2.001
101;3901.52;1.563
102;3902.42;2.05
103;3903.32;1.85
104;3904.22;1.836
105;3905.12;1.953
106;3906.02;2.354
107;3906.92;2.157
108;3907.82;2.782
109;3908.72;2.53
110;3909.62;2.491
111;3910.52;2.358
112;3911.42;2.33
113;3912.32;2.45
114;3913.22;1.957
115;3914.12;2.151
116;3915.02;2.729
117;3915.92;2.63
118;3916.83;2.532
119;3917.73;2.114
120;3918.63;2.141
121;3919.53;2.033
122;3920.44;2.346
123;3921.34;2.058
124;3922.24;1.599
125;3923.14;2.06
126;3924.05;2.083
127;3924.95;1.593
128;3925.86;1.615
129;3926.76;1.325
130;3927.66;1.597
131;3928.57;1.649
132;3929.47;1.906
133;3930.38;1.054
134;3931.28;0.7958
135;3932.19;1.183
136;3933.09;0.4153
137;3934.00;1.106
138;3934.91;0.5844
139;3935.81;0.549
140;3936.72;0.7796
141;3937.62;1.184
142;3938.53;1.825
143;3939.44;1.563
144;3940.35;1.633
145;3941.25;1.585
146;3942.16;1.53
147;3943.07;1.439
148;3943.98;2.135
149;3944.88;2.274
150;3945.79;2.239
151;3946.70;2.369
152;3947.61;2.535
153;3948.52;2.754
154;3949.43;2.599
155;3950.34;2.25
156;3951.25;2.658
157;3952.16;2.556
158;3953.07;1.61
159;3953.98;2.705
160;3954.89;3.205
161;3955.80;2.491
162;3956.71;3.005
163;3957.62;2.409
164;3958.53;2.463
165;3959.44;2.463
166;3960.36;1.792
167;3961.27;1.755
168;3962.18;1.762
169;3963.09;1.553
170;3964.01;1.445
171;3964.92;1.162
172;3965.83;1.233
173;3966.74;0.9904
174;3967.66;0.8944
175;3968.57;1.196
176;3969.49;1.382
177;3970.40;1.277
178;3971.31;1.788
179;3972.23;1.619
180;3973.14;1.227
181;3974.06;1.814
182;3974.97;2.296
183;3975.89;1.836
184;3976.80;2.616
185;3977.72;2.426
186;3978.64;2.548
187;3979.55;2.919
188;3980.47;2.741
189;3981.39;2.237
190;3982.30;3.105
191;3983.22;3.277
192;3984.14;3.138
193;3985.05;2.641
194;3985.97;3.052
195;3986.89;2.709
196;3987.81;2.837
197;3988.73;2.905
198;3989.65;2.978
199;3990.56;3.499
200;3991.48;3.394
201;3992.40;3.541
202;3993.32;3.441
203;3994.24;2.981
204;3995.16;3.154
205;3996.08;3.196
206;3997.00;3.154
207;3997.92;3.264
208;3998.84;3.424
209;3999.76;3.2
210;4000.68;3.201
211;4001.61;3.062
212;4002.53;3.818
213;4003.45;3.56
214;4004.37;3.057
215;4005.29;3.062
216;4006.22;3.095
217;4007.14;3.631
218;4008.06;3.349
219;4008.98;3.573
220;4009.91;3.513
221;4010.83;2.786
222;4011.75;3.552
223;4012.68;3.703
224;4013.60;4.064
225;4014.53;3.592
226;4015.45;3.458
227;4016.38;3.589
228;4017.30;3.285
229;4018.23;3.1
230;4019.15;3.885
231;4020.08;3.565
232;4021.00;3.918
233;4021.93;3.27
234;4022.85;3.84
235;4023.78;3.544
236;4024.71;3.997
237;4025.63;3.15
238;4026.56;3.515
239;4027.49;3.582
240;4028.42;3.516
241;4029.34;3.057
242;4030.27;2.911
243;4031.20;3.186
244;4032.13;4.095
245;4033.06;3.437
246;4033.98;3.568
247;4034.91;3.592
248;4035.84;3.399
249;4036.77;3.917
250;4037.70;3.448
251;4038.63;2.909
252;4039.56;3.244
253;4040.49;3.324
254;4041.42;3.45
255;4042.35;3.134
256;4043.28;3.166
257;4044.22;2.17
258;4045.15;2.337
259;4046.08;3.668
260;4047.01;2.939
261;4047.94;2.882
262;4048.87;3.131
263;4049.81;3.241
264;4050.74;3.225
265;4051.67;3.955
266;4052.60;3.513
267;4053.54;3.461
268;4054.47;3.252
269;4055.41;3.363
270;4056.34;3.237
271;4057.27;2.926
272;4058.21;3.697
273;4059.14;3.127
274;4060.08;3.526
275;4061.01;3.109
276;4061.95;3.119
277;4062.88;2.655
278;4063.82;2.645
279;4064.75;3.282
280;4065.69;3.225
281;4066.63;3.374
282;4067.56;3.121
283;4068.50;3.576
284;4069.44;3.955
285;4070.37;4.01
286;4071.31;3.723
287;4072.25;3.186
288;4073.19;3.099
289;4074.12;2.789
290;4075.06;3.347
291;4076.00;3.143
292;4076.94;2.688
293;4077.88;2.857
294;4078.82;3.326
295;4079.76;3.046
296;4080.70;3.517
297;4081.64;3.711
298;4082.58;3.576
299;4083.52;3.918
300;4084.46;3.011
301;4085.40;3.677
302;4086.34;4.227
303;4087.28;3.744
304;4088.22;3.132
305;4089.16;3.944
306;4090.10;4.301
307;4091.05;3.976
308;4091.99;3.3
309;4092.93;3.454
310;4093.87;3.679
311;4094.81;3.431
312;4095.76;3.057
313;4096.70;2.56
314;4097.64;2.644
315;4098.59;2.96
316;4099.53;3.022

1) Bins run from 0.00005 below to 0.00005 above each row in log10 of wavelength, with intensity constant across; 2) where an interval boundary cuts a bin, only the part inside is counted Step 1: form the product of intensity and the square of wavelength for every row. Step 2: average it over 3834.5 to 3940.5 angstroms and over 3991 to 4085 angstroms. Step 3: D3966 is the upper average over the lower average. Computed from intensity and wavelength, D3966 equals 2.10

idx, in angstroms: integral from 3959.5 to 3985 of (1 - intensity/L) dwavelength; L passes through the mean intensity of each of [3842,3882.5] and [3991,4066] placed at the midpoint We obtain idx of 7.63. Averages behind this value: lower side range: 1.64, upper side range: 3.33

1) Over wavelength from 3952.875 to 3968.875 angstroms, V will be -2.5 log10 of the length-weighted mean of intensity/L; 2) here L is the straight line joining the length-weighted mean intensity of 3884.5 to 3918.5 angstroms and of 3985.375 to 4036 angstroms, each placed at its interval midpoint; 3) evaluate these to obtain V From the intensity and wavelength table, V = 0.41 mag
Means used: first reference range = 2.12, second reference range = 3.38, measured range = 1.91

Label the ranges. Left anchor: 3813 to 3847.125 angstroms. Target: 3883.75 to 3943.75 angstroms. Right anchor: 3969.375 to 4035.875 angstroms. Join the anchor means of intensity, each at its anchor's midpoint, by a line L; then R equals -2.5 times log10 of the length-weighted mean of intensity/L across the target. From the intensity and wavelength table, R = 0.17 mag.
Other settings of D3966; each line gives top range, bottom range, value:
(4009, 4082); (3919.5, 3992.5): 1.73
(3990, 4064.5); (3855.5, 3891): 2.13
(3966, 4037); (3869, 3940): 1.77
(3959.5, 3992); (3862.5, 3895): 1.28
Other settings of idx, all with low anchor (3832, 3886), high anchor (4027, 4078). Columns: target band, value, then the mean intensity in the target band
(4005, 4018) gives -2.44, 3.44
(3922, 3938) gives 6.53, 1.28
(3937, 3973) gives 7.01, 1.92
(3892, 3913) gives -2.33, 2.14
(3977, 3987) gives -0.61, 2.8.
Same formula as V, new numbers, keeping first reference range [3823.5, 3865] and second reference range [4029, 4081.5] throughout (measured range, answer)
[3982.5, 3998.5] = -0.16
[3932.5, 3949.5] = 0.38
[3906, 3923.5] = -0.13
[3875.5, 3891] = 0.08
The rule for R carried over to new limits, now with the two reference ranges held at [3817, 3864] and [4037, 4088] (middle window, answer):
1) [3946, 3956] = -0.08 mag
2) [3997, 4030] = -0.20 mag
